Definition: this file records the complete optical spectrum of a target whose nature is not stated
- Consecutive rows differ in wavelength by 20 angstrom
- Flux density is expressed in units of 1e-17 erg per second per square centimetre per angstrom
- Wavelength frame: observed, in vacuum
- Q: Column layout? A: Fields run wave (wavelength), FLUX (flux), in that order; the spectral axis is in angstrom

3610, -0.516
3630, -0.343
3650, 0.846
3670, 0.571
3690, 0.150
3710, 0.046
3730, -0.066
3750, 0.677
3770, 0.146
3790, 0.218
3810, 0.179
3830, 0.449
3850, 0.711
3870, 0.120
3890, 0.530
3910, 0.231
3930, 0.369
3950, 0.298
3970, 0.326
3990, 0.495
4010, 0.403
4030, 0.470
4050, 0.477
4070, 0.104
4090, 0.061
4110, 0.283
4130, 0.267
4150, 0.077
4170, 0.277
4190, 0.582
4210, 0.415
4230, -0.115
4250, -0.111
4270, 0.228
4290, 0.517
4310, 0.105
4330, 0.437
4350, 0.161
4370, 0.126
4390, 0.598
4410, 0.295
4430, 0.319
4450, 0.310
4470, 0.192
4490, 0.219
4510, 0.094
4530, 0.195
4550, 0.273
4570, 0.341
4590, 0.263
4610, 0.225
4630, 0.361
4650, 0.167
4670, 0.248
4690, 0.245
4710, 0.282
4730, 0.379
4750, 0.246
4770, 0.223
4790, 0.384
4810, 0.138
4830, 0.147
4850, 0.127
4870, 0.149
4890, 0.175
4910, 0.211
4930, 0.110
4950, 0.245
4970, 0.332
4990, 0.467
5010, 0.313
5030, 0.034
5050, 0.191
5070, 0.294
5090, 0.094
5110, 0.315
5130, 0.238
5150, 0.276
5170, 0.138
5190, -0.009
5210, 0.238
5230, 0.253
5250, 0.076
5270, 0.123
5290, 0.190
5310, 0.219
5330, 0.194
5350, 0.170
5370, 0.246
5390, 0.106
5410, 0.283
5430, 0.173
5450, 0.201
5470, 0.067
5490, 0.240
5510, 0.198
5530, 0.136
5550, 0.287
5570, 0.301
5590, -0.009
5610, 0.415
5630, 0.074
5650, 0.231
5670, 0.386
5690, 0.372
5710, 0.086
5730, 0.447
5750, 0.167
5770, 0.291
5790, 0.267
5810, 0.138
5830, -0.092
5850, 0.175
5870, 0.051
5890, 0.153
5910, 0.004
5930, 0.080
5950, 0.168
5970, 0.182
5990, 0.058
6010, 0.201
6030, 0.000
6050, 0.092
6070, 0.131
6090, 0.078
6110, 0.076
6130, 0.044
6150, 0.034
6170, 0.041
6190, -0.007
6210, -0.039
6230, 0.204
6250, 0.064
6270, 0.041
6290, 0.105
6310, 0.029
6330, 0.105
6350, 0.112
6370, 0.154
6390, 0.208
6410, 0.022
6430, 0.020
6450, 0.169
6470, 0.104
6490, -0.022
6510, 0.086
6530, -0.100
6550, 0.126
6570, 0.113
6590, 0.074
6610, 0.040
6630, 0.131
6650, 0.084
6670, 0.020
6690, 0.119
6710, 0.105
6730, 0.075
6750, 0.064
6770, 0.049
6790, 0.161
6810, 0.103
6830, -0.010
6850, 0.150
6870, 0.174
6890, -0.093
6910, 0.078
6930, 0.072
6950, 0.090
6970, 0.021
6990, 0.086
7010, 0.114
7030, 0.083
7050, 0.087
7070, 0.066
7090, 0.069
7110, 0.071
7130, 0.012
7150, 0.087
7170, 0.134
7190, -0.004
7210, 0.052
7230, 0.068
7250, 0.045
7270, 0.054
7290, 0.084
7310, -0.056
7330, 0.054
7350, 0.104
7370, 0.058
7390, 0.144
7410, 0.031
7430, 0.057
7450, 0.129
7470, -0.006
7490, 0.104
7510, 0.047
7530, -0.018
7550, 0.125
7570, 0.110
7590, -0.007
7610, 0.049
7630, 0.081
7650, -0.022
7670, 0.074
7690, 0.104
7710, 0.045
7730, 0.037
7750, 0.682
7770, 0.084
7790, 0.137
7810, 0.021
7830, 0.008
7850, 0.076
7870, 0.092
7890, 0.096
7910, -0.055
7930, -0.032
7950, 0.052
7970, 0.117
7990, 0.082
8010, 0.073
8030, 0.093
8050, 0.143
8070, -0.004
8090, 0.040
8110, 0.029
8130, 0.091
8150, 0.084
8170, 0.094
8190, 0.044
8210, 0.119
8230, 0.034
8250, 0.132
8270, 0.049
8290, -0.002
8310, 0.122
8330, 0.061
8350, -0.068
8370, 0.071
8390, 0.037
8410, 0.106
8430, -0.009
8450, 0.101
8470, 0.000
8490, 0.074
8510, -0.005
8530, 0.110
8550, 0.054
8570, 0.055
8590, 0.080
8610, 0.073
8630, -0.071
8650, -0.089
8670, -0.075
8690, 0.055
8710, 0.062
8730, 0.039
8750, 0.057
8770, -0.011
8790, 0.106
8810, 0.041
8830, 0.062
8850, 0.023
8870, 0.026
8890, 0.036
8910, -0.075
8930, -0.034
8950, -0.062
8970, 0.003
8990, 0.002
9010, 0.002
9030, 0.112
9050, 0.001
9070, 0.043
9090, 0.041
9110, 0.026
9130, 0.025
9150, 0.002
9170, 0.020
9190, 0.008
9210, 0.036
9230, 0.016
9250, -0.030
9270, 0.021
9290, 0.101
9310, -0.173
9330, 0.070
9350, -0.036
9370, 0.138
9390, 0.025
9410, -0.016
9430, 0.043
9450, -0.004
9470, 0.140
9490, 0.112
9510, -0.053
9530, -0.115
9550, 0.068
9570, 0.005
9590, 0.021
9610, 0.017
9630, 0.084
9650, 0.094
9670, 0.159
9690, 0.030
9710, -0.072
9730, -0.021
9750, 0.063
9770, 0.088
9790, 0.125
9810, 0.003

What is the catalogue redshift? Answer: 1.080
